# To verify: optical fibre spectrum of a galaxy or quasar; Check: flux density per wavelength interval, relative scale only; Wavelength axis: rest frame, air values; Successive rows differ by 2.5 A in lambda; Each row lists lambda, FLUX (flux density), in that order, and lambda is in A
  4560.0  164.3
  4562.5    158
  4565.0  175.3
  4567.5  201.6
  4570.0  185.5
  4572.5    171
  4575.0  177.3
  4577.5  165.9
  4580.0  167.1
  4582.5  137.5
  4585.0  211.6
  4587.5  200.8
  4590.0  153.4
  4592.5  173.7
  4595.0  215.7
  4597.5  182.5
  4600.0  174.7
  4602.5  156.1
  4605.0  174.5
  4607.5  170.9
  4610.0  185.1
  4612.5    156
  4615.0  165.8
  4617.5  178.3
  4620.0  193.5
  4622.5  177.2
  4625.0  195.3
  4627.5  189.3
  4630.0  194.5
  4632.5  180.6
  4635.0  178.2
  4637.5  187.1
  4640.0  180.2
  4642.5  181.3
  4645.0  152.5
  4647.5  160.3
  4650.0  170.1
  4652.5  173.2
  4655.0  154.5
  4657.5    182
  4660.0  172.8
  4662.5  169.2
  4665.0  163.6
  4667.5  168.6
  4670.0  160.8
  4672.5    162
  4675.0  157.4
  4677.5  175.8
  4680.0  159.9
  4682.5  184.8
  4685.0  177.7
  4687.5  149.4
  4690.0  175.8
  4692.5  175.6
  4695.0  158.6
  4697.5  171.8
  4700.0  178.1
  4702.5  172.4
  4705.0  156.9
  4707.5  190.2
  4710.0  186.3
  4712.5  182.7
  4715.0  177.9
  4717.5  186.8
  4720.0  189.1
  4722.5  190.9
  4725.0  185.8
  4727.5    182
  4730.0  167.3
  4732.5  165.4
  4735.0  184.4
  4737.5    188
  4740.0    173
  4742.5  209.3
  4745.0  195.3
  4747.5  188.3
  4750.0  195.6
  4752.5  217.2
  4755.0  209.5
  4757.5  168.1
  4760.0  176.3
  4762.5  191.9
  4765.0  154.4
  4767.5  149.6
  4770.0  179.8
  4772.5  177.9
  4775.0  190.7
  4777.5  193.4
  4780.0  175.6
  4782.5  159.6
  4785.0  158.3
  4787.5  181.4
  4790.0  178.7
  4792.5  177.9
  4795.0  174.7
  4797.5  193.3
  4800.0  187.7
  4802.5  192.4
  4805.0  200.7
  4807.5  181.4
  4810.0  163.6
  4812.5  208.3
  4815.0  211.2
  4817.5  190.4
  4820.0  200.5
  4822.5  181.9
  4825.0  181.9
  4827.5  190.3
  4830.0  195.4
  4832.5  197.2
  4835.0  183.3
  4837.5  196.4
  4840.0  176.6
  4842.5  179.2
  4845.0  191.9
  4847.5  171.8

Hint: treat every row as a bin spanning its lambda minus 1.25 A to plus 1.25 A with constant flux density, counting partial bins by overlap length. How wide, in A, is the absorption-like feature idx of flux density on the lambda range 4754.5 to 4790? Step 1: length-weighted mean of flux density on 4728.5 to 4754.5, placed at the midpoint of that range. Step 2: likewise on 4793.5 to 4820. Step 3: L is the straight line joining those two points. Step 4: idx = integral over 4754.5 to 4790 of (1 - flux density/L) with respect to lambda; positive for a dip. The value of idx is 2.7 A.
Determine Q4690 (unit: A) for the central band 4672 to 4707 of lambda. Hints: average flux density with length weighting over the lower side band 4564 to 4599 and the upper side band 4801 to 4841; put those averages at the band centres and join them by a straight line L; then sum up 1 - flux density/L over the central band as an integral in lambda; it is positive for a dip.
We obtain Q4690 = 3.0 A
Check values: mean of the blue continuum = 180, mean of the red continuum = 191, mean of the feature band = 169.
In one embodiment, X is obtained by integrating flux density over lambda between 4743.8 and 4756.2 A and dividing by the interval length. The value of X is 201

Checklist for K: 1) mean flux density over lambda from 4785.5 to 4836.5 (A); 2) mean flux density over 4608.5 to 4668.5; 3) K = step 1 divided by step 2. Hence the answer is 1.1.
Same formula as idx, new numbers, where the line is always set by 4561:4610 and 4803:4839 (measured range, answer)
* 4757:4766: 0.7 A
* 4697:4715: 0.7 A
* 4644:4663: 1.5 A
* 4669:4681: 1.3 A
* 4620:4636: -0.6 A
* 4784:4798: 0.9 A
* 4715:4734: 0.5 A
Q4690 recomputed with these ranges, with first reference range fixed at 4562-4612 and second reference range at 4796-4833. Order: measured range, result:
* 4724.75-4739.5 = 0.6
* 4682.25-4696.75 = 1.1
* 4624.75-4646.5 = -0.2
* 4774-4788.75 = 1.0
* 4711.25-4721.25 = 0.1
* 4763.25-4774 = 1.2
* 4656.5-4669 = 0.8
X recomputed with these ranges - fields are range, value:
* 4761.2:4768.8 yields 165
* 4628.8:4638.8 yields 185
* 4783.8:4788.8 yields 170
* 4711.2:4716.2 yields 180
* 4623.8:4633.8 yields 190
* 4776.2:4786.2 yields 172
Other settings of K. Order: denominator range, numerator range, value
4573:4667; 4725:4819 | 1.05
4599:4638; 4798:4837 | 1.07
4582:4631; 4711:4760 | 1.04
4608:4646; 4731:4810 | 1.02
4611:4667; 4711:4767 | 1.06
